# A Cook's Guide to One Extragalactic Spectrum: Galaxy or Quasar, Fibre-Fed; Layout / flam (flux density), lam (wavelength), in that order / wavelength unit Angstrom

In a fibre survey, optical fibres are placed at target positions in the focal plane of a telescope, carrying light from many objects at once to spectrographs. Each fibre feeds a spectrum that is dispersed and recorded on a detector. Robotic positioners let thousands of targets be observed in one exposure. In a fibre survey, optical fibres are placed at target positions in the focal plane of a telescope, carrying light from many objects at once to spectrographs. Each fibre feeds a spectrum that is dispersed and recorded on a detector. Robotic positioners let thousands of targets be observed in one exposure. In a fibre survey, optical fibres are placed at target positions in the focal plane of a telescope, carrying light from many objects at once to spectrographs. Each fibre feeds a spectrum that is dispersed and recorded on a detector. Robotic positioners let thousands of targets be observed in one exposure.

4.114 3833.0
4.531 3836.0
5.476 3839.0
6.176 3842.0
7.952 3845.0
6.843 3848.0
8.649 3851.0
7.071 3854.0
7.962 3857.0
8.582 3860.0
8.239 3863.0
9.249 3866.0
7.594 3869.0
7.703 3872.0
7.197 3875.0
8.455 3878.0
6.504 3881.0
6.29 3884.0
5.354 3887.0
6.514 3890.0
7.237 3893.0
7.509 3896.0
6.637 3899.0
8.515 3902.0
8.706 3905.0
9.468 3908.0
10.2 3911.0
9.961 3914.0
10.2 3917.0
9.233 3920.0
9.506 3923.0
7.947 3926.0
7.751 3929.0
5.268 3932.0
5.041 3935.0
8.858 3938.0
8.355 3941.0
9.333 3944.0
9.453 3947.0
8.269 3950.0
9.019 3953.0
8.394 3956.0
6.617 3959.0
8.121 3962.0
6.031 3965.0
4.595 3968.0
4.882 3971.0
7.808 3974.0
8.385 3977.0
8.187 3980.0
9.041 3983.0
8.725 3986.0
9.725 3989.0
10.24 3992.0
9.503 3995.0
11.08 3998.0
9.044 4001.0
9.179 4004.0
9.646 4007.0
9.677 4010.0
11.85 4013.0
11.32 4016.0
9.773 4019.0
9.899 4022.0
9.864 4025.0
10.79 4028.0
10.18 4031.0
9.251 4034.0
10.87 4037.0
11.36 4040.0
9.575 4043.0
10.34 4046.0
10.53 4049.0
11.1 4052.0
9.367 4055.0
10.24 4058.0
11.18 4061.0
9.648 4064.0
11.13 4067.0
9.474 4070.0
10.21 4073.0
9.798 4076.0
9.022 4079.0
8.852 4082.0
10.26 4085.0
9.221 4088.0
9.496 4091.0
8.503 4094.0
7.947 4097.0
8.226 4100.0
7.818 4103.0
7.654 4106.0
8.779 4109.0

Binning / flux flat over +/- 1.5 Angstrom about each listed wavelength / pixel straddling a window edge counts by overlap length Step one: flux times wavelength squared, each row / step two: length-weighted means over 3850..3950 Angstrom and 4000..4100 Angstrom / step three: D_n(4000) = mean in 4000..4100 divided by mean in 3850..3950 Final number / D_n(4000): 1.3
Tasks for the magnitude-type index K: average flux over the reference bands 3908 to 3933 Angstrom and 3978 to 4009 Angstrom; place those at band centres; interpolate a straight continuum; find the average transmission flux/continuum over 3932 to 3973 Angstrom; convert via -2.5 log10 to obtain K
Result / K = 0.23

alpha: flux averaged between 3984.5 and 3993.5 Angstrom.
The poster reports 9.56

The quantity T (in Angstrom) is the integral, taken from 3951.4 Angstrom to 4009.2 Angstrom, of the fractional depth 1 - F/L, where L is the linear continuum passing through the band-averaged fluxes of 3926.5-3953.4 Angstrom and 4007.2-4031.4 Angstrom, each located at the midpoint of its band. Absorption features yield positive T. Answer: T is 5.3 Angstrom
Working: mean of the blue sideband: 7.88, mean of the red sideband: 10.4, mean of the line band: 8.34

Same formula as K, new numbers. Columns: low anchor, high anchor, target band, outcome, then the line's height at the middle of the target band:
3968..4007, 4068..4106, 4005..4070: -0.17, 8.86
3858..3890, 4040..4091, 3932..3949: 0.06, 8.36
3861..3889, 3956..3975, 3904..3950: -0.24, 6.86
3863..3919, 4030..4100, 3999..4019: -0.10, 9.25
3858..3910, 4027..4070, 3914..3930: -0.10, 8.28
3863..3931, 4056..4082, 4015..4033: -0.08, 9.49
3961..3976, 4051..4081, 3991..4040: -0.25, 8.12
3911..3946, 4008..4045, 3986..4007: 0.01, 9.76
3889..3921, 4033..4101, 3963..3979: 0.37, 9.09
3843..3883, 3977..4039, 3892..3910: 0.03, 8.35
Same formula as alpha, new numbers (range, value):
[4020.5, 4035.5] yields 10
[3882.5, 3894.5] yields 6.35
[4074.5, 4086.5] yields 9.48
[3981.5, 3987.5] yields 8.88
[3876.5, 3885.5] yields 7.08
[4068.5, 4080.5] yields 9.63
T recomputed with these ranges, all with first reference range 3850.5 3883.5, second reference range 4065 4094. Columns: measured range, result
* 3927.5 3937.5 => 2.5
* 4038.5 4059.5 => -2.2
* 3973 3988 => 0.6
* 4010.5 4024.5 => -2.2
